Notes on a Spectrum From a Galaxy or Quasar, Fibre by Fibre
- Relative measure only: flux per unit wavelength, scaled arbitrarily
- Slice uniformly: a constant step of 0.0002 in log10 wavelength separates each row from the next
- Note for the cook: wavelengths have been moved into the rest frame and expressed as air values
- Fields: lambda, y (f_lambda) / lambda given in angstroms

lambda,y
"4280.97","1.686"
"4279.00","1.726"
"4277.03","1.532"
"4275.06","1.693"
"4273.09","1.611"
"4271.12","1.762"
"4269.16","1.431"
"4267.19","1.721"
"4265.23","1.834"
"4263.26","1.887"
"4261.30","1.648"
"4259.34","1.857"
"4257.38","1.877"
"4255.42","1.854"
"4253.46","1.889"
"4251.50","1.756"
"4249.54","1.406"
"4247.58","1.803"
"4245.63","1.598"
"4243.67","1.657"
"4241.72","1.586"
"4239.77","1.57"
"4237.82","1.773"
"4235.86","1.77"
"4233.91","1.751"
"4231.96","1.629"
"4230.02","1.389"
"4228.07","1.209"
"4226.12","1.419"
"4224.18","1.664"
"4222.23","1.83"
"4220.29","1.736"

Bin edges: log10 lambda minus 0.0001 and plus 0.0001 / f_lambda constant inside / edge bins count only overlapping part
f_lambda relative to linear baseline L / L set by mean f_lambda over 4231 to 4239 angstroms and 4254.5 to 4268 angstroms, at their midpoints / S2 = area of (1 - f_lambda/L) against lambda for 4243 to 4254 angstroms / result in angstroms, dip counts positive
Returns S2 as 0.6 angstroms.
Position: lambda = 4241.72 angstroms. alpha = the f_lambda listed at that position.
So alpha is 1.586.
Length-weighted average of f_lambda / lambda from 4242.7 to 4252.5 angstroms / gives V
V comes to 1.64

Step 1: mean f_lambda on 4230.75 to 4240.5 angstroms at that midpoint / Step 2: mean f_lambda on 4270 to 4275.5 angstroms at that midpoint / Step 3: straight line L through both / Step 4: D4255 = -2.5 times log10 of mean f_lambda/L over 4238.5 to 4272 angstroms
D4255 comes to -0.02 mag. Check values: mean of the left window 1.69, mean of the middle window 1.71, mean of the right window 1.68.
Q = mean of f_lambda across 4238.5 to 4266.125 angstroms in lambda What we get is 1.73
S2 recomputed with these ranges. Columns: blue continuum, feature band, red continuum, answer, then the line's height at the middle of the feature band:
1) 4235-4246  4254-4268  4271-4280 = -1.3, 1.66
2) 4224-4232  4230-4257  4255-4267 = -1.4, 1.61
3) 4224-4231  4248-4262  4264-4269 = -1.1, 1.63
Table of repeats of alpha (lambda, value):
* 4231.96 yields 1.629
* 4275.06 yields 1.693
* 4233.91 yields 1.751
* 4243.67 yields 1.657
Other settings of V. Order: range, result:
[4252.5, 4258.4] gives 1.87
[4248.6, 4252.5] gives 1.58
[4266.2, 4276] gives 1.64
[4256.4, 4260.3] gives 1.87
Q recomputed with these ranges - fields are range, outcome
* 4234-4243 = 1.68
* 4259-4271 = 1.73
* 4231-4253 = 1.67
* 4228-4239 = 1.62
